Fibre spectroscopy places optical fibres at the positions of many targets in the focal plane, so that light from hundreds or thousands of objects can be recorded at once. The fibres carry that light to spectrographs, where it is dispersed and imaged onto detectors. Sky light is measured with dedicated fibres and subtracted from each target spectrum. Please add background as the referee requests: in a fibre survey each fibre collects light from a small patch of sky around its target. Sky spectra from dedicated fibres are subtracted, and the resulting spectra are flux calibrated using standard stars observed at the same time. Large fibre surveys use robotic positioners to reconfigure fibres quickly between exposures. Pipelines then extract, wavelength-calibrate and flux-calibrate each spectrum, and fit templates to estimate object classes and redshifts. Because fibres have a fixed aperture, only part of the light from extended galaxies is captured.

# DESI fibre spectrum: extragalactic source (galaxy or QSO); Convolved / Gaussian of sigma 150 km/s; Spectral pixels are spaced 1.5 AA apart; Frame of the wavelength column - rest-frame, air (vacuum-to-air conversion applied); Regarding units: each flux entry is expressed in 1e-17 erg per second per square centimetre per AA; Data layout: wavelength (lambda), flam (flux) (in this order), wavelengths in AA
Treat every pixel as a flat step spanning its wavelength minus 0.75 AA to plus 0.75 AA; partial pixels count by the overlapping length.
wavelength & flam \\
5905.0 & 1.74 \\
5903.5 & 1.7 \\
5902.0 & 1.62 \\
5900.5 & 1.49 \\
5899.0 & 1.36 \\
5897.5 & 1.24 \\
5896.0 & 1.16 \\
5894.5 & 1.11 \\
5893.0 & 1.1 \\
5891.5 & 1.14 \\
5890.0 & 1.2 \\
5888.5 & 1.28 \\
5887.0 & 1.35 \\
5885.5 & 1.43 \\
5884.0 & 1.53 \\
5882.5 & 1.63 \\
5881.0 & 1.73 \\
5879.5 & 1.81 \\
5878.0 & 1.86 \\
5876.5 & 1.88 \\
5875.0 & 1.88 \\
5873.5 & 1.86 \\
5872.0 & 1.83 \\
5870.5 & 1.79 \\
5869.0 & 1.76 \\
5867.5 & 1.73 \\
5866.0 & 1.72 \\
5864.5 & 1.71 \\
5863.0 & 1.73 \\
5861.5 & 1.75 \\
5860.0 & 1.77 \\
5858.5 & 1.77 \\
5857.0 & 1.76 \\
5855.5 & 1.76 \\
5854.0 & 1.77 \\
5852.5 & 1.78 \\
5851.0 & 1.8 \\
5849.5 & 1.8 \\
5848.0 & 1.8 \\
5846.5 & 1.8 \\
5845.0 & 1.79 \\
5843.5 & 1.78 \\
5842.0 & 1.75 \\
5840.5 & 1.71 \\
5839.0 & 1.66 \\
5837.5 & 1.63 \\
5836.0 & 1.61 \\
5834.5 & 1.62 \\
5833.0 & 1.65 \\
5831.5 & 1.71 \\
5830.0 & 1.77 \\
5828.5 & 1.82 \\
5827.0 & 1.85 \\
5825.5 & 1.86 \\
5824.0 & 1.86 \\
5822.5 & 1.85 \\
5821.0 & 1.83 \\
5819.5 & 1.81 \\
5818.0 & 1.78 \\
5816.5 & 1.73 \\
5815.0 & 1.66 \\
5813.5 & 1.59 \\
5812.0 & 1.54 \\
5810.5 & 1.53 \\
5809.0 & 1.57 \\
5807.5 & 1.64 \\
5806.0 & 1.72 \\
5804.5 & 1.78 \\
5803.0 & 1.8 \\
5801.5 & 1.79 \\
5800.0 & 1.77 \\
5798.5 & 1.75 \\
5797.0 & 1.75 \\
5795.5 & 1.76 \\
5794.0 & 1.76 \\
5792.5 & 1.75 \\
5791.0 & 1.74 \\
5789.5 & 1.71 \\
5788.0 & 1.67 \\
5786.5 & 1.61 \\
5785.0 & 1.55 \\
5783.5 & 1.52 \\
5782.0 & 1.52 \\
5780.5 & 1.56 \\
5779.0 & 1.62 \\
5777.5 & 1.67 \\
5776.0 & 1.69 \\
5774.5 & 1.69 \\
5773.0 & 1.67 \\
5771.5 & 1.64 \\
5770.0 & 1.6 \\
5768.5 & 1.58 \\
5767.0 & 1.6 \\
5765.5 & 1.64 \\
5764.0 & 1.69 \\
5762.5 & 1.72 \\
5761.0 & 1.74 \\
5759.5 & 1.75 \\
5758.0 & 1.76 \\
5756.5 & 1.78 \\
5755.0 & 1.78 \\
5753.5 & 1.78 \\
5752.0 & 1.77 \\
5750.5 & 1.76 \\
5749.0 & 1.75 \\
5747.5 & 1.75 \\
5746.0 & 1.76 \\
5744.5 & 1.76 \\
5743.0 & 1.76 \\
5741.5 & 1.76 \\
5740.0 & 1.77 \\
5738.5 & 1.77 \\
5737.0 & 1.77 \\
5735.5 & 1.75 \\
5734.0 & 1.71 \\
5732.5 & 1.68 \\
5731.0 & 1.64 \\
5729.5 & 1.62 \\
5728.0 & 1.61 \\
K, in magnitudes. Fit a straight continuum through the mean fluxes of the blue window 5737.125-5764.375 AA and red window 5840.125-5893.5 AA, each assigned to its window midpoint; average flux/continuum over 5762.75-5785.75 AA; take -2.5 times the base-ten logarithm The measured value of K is 0.08 mag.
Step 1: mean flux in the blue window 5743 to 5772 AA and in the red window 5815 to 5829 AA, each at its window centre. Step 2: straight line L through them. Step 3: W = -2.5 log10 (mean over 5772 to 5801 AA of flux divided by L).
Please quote 0.06 mag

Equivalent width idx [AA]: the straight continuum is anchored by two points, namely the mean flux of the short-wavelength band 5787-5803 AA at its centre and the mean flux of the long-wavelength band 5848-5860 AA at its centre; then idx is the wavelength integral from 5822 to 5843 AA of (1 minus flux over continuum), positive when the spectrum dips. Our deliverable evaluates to 0.3 AA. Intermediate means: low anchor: 1.75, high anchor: 1.78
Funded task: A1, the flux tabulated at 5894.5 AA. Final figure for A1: 1.11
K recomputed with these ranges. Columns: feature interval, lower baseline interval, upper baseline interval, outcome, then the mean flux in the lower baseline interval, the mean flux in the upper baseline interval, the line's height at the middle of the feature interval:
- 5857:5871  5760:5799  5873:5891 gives -0.08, 1.66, 1.61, 1.62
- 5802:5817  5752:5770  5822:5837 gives 0.05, 1.71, 1.76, 1.74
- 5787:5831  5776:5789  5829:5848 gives -0.06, 1.6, 1.71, 1.65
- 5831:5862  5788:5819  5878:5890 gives -0.08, 1.71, 1.54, 1.62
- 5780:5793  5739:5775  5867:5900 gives 0.03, 1.72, 1.53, 1.68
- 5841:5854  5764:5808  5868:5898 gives -0.13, 1.67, 1.53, 1.58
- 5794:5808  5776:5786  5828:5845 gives -0.08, 1.58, 1.7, 1.63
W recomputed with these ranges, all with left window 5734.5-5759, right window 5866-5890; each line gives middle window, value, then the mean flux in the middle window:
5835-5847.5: -0.010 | 1.72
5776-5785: 0.102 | 1.58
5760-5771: 0.061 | 1.65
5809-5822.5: 0.019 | 1.69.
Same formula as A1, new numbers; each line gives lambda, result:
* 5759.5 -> 1.75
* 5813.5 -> 1.59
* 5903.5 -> 1.7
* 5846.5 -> 1.8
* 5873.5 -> 1.86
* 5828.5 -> 1.82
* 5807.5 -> 1.64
